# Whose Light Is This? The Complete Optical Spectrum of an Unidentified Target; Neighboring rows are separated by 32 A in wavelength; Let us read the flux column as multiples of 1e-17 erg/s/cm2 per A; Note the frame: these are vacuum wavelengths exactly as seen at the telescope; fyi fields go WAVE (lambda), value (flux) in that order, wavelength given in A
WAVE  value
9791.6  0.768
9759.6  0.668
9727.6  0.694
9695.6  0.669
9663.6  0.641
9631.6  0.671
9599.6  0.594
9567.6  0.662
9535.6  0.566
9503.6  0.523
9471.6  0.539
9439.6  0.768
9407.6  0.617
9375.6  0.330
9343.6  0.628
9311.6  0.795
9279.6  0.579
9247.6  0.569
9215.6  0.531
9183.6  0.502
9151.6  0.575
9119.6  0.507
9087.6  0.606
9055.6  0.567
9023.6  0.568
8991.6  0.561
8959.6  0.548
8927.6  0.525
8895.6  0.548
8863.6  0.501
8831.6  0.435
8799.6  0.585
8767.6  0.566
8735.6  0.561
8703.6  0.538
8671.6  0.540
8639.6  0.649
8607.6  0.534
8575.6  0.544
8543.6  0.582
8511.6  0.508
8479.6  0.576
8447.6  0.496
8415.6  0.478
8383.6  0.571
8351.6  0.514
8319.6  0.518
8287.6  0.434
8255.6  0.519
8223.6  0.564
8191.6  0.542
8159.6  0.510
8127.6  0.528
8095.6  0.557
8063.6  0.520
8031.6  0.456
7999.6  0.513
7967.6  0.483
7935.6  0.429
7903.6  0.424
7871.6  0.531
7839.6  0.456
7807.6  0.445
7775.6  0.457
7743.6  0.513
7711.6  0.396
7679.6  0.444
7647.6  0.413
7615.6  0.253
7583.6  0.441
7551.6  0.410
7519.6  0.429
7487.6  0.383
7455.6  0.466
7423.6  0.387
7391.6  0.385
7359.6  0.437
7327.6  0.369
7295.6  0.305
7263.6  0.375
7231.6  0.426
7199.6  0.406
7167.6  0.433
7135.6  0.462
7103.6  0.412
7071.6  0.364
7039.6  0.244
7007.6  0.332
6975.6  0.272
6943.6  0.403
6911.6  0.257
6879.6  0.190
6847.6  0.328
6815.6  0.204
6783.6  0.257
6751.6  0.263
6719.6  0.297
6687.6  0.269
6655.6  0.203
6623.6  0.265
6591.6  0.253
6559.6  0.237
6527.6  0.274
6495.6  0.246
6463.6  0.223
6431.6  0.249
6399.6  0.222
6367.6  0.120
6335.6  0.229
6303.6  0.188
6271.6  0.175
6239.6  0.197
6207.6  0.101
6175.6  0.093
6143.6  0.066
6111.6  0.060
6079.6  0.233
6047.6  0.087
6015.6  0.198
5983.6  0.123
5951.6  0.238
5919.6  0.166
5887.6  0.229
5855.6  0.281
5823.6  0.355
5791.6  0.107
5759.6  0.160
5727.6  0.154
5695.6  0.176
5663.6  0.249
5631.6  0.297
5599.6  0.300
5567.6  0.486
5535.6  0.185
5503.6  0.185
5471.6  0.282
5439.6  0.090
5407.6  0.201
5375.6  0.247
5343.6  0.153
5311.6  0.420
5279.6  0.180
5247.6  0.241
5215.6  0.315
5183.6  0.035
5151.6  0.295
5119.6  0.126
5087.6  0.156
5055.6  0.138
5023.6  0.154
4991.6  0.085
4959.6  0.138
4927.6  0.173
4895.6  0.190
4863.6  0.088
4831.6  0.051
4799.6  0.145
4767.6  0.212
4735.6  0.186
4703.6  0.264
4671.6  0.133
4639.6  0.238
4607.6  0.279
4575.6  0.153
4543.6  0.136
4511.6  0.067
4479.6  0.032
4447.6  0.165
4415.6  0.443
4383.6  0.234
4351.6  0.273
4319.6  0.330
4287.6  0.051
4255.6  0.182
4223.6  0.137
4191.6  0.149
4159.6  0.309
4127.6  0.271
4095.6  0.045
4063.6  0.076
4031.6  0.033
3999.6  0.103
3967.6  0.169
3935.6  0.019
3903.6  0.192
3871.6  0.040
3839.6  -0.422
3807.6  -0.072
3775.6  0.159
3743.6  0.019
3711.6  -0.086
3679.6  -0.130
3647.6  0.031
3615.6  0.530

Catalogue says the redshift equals 0.776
